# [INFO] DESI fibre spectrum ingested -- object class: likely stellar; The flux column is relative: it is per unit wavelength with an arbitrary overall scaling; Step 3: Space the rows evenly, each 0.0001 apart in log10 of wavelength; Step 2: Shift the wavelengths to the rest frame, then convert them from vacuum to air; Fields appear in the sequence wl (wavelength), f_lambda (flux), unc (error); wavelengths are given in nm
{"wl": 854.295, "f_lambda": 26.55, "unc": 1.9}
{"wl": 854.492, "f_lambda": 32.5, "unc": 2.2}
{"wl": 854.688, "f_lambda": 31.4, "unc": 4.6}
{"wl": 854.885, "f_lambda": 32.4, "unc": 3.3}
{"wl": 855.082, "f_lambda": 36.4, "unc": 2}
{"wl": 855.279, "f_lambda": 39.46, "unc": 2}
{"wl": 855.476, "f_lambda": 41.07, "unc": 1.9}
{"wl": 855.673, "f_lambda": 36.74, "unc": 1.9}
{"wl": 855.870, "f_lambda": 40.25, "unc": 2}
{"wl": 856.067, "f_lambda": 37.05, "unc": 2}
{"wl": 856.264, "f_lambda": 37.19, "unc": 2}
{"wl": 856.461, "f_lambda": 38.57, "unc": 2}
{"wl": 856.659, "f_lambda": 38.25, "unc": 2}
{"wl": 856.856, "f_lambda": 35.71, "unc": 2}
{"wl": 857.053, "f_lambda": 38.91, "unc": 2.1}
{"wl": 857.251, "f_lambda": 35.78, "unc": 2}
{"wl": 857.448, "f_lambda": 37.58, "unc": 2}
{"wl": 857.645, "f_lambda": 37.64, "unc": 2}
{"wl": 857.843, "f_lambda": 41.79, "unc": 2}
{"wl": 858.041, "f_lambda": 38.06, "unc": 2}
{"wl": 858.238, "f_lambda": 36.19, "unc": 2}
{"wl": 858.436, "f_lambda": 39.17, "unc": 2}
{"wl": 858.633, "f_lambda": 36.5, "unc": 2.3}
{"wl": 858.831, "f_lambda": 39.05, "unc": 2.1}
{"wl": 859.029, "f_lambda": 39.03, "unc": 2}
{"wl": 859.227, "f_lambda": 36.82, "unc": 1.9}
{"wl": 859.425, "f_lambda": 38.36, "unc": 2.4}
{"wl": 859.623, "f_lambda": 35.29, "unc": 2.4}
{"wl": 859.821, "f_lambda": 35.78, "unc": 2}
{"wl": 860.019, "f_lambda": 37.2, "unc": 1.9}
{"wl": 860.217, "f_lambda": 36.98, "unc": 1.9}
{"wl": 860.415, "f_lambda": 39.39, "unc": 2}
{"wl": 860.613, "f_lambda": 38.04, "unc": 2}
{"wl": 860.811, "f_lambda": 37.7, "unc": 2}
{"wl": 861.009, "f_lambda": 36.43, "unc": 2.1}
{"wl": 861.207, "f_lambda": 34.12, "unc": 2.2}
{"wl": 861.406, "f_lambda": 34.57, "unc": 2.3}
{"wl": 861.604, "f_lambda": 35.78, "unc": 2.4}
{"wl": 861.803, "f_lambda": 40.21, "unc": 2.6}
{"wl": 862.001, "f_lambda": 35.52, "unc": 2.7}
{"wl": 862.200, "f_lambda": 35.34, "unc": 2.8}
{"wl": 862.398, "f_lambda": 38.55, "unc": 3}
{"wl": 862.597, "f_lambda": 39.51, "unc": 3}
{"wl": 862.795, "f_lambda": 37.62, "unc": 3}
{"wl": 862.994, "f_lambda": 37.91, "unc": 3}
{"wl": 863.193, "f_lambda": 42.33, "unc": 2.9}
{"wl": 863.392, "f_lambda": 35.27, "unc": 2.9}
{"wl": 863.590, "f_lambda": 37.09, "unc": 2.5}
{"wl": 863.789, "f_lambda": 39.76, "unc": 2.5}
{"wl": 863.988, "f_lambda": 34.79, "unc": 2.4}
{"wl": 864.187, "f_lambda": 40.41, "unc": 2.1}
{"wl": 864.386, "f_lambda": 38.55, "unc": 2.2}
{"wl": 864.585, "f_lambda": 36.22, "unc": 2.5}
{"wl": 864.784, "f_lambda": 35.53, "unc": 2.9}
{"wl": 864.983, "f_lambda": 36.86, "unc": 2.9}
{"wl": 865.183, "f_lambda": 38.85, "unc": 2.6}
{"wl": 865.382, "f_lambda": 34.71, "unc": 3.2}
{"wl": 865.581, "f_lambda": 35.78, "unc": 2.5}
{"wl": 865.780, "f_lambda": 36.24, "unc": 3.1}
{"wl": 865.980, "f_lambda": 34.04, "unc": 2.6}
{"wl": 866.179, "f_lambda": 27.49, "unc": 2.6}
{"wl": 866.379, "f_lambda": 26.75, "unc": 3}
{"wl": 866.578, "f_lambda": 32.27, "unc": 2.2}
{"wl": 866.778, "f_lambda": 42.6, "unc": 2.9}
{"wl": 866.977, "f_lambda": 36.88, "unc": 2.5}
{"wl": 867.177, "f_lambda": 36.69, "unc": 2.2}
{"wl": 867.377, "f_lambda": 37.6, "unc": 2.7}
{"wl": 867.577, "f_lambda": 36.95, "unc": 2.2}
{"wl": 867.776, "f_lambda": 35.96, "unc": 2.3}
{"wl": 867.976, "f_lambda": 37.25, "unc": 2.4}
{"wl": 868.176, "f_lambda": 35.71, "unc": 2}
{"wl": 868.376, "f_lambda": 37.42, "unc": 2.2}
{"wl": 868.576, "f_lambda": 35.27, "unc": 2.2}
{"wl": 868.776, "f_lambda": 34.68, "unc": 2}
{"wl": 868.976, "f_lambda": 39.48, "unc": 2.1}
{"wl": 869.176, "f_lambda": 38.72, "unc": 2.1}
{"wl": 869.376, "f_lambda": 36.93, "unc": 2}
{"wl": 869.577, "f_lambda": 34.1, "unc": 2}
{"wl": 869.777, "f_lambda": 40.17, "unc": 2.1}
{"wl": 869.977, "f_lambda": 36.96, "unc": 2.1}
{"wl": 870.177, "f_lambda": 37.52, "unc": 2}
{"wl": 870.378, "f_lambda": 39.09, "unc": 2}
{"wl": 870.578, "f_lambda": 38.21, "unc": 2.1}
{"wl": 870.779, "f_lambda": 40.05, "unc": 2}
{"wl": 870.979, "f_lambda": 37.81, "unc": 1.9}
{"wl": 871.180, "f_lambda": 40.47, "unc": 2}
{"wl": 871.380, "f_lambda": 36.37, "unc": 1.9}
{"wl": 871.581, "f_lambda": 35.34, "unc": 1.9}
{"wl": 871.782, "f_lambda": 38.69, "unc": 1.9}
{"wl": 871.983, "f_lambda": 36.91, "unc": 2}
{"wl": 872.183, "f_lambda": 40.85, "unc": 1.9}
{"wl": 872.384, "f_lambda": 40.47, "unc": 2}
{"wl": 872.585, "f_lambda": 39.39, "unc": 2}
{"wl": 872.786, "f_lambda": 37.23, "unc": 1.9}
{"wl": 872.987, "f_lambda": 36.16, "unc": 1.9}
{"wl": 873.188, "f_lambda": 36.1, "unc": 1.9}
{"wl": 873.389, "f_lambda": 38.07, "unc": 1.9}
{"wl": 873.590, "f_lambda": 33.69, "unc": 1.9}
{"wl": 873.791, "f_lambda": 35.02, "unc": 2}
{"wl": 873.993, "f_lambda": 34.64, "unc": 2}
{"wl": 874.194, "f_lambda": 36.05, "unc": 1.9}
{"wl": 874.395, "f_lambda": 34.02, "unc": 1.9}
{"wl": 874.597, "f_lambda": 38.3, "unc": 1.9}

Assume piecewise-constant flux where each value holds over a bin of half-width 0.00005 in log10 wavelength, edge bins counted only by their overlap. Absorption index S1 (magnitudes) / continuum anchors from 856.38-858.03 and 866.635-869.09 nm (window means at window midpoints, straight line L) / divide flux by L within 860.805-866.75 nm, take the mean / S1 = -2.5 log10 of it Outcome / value 0.036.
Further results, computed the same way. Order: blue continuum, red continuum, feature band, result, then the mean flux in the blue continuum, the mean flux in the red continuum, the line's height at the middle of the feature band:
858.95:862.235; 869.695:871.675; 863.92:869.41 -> 0.046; 36.9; 38.2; 37.7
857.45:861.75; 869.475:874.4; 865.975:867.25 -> 0.111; 37.4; 37.4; 37.4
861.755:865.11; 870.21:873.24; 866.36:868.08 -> 0.047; 37.7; 38.2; 37.9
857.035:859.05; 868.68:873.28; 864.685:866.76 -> 0.114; 38.1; 37.9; 38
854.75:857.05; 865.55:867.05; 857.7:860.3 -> -0.037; 37.5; 33.9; 36.4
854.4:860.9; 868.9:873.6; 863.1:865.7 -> 0.007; 37.3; 37.9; 37.6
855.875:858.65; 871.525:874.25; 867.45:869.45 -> 0.013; 37.9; 37.1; 37.3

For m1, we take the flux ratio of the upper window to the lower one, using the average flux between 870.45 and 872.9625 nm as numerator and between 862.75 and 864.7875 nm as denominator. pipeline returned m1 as 1.01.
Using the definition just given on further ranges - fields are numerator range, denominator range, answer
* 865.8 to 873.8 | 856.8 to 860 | 0.98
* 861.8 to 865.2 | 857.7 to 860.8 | 1.00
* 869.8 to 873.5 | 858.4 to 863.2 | 1.02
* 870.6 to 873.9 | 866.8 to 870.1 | 1.02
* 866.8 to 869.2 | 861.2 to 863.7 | 0.99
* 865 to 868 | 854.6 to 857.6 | 0.95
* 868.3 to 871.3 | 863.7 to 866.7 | 1.07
